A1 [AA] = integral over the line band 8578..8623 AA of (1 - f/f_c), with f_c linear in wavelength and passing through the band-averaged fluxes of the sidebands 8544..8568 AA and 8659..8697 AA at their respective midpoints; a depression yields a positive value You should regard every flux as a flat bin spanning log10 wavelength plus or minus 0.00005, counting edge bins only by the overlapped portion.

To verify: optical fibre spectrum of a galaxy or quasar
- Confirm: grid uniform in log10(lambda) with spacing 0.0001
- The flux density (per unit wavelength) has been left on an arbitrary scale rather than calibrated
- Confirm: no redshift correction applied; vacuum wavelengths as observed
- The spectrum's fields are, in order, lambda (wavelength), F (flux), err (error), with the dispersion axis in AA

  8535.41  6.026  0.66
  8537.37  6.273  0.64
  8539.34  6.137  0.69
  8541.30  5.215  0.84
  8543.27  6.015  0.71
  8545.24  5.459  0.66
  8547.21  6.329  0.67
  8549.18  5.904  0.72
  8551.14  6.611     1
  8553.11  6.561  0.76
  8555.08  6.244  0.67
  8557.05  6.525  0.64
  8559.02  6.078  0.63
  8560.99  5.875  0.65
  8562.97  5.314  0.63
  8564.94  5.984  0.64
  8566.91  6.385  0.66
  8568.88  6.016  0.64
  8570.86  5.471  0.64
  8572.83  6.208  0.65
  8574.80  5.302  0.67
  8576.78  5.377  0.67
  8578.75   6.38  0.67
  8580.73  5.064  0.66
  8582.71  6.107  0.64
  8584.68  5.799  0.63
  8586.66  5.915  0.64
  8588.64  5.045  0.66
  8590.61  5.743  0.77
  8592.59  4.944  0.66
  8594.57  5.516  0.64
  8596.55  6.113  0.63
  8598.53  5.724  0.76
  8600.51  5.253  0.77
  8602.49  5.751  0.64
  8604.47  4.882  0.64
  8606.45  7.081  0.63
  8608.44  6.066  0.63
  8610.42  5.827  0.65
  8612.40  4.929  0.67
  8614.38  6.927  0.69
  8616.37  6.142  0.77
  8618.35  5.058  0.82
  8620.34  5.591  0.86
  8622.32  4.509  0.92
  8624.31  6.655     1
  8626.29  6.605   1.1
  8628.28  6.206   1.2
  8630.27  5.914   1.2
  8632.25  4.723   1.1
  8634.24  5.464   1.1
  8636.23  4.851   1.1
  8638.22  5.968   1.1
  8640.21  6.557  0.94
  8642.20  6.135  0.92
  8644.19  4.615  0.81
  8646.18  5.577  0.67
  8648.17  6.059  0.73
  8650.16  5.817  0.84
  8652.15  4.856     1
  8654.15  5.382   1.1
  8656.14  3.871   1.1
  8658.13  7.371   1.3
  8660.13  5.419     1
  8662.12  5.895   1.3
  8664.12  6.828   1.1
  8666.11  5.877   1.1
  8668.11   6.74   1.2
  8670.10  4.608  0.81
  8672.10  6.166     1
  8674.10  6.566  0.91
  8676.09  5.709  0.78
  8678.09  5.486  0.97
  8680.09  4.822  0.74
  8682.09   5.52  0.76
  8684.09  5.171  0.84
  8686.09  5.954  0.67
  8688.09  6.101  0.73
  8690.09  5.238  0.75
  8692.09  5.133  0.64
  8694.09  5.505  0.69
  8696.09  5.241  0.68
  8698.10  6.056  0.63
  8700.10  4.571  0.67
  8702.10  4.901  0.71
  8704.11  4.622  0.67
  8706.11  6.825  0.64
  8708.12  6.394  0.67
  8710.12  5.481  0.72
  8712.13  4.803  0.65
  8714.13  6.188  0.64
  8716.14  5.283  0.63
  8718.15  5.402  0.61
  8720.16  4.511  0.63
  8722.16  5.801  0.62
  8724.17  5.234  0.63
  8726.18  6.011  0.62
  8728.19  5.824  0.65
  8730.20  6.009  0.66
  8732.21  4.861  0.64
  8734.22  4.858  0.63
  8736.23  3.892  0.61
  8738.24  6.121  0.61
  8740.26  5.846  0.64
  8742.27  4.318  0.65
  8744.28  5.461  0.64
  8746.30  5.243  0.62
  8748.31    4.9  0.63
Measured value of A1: 2.12 AA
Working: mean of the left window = 6.1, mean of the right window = 5.69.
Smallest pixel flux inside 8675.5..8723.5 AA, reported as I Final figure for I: 4.511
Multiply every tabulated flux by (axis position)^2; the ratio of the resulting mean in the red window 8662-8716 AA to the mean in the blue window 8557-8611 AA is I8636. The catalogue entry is 1.00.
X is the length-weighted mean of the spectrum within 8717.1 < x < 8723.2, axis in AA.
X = 5.24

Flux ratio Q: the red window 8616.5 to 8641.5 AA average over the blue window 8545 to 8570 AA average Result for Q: 0.9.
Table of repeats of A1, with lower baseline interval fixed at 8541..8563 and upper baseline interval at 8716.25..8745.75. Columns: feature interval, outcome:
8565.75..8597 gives 1.2 AA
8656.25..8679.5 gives -1.6 AA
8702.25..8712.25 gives -0.4 AA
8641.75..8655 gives 0.4 AA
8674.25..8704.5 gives 0.5 AA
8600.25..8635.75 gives 0.2 AA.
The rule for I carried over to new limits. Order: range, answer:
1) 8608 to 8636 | 4.509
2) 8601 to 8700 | 3.871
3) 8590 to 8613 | 4.882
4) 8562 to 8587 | 5.064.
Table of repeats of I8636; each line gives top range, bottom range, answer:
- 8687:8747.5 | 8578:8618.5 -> 0.97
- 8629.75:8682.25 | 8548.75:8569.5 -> 0.94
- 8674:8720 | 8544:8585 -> 0.95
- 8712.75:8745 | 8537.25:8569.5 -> 0.92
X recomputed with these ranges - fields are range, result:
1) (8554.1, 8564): 6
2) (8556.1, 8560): 6.3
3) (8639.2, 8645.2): 5.77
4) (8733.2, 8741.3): 5.17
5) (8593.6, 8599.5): 5.78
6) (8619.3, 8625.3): 5.58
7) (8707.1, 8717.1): 5.63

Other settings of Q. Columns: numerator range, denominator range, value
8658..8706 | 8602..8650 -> 0.98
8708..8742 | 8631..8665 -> 0.96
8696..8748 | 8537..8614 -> 0.92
